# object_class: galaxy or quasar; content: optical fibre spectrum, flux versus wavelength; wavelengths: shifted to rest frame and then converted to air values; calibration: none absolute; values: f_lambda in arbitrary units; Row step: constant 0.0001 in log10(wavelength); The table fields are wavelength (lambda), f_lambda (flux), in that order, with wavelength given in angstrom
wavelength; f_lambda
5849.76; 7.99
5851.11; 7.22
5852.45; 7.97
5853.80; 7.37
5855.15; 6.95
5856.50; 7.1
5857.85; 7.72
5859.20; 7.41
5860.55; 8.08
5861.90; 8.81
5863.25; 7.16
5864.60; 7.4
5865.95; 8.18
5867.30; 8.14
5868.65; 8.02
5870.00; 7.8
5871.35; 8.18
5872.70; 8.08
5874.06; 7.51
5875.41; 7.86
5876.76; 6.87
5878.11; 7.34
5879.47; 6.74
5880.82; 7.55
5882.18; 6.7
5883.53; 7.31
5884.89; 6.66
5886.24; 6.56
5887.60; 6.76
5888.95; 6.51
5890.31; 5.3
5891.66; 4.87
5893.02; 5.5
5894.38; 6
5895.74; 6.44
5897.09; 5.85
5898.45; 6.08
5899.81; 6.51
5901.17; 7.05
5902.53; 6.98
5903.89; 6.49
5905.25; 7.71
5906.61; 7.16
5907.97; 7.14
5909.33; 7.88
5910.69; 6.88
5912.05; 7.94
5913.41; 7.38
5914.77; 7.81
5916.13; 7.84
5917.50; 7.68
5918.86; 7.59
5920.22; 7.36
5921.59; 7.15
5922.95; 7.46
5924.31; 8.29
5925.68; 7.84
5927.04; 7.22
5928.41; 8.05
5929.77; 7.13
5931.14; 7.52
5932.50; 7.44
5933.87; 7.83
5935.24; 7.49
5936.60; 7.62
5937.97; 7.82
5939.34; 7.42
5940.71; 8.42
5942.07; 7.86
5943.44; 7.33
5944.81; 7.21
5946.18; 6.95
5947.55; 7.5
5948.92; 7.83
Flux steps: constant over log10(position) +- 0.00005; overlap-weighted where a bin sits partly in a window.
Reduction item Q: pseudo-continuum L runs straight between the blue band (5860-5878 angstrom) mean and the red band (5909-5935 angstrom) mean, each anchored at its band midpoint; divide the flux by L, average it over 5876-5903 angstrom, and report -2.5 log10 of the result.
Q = 0.19 mag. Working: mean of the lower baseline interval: 7.84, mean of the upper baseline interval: 7.59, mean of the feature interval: 6.48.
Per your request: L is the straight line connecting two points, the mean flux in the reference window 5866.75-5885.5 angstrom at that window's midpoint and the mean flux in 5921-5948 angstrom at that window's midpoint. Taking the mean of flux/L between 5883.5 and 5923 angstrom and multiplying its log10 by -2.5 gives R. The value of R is 0.103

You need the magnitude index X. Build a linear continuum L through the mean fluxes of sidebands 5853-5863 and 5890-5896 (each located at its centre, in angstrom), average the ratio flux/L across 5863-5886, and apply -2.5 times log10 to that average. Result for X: -0.13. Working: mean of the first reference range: 7.61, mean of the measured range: 7.49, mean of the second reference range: 5.58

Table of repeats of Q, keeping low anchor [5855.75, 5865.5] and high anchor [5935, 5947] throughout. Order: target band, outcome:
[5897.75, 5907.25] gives 0.116 mag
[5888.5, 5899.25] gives 0.296 mag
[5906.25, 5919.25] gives 0.010 mag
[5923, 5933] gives -0.007 mag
